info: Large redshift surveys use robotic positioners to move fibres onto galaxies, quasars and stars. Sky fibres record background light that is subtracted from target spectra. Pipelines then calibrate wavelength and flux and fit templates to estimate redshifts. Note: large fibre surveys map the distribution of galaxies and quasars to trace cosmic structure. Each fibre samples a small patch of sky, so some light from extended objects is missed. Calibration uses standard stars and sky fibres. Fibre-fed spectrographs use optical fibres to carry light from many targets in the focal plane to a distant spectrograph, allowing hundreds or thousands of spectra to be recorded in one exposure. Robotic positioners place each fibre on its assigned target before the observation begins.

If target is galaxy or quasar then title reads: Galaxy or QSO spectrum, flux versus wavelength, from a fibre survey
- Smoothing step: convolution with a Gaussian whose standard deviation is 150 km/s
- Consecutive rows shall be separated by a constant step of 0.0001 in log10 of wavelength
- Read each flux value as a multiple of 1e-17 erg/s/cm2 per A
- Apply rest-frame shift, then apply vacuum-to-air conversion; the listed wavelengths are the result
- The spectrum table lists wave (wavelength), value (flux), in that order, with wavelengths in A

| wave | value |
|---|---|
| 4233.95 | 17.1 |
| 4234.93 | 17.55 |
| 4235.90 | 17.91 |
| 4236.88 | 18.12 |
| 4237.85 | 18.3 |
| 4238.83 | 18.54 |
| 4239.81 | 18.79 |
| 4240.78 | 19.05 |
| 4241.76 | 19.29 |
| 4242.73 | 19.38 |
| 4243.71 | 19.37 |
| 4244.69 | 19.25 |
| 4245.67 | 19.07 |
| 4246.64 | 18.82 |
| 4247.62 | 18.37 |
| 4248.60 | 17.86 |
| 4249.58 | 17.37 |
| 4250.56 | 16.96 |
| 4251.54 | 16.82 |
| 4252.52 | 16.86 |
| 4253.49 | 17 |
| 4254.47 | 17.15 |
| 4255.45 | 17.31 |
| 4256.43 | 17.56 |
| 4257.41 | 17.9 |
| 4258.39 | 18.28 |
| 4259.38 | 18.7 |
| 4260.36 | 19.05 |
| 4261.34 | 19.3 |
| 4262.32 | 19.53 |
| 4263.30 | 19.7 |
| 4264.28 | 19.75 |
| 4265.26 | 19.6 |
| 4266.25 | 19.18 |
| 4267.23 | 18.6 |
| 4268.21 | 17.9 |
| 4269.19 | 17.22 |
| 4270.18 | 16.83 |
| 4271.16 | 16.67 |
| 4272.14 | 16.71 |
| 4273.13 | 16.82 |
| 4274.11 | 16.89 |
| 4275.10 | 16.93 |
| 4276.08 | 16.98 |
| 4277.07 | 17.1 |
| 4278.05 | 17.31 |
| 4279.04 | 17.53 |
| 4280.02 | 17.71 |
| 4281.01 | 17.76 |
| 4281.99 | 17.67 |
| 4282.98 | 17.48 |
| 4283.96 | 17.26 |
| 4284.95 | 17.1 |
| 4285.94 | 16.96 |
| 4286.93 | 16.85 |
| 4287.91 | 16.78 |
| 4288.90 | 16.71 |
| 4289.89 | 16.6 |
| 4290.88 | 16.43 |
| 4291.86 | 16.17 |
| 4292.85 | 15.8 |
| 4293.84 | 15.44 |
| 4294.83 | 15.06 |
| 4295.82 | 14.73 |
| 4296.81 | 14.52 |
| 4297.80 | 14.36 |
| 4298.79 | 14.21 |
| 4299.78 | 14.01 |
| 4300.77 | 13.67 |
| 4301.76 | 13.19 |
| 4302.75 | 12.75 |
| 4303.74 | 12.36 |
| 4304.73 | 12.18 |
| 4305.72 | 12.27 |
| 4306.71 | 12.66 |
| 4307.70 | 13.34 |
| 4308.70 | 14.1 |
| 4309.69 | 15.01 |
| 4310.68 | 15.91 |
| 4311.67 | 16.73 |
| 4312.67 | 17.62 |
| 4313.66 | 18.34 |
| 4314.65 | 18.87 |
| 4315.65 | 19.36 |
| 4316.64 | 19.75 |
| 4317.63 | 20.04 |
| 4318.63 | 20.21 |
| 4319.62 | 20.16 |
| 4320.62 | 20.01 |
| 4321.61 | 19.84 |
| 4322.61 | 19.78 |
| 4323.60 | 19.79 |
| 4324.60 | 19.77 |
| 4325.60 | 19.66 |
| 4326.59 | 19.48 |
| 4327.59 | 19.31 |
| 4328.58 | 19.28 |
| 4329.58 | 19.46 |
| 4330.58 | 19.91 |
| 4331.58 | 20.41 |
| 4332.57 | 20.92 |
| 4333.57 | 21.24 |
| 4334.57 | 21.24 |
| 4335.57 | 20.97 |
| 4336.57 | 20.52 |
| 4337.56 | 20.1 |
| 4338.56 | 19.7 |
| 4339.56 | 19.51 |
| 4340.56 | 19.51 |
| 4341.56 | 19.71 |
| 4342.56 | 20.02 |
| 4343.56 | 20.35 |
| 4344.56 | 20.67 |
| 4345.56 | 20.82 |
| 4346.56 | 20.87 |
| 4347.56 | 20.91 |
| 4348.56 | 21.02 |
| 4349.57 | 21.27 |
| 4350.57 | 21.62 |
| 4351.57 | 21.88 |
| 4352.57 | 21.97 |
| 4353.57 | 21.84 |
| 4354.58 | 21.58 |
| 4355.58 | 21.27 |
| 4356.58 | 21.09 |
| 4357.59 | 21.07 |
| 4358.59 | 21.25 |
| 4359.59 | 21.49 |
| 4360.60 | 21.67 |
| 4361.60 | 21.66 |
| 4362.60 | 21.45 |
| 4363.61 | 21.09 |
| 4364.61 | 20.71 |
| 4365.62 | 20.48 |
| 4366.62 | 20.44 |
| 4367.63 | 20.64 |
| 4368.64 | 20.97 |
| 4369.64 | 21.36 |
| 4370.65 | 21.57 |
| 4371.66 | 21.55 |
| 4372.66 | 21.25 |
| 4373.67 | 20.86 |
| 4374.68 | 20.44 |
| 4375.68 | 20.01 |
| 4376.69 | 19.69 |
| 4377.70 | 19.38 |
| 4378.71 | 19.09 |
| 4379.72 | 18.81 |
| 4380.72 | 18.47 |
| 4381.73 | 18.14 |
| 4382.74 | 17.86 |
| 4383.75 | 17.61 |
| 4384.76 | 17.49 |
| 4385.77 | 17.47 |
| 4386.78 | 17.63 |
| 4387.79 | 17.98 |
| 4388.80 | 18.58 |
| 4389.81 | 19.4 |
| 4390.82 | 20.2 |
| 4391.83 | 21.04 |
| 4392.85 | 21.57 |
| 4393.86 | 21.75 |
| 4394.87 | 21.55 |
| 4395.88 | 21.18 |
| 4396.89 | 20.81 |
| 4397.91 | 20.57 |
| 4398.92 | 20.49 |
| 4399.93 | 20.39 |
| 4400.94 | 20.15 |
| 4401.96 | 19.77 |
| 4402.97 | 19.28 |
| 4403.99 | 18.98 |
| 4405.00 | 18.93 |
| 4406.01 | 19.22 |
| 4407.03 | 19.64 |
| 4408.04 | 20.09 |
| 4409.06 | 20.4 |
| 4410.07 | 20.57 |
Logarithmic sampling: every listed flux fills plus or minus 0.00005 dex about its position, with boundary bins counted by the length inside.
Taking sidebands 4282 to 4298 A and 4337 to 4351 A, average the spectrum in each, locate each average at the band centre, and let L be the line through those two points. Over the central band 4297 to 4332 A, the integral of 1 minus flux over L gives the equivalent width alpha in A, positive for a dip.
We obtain 2.2 A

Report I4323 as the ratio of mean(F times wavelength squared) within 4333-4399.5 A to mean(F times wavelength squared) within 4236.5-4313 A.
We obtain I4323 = 1.26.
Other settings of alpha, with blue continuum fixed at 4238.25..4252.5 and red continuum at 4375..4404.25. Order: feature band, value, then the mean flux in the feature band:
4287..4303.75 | 3.4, 15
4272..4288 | 1.3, 17.2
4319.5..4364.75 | -3.4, 20.6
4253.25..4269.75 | 0.1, 18.5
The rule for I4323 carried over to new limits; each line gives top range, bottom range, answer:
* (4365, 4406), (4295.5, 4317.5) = 1.36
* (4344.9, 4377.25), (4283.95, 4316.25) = 1.41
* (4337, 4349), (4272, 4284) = 1.21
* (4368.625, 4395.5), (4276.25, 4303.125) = 1.28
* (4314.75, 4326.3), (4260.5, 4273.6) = 1.11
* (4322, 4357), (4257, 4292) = 1.20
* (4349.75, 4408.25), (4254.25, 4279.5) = 1.19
